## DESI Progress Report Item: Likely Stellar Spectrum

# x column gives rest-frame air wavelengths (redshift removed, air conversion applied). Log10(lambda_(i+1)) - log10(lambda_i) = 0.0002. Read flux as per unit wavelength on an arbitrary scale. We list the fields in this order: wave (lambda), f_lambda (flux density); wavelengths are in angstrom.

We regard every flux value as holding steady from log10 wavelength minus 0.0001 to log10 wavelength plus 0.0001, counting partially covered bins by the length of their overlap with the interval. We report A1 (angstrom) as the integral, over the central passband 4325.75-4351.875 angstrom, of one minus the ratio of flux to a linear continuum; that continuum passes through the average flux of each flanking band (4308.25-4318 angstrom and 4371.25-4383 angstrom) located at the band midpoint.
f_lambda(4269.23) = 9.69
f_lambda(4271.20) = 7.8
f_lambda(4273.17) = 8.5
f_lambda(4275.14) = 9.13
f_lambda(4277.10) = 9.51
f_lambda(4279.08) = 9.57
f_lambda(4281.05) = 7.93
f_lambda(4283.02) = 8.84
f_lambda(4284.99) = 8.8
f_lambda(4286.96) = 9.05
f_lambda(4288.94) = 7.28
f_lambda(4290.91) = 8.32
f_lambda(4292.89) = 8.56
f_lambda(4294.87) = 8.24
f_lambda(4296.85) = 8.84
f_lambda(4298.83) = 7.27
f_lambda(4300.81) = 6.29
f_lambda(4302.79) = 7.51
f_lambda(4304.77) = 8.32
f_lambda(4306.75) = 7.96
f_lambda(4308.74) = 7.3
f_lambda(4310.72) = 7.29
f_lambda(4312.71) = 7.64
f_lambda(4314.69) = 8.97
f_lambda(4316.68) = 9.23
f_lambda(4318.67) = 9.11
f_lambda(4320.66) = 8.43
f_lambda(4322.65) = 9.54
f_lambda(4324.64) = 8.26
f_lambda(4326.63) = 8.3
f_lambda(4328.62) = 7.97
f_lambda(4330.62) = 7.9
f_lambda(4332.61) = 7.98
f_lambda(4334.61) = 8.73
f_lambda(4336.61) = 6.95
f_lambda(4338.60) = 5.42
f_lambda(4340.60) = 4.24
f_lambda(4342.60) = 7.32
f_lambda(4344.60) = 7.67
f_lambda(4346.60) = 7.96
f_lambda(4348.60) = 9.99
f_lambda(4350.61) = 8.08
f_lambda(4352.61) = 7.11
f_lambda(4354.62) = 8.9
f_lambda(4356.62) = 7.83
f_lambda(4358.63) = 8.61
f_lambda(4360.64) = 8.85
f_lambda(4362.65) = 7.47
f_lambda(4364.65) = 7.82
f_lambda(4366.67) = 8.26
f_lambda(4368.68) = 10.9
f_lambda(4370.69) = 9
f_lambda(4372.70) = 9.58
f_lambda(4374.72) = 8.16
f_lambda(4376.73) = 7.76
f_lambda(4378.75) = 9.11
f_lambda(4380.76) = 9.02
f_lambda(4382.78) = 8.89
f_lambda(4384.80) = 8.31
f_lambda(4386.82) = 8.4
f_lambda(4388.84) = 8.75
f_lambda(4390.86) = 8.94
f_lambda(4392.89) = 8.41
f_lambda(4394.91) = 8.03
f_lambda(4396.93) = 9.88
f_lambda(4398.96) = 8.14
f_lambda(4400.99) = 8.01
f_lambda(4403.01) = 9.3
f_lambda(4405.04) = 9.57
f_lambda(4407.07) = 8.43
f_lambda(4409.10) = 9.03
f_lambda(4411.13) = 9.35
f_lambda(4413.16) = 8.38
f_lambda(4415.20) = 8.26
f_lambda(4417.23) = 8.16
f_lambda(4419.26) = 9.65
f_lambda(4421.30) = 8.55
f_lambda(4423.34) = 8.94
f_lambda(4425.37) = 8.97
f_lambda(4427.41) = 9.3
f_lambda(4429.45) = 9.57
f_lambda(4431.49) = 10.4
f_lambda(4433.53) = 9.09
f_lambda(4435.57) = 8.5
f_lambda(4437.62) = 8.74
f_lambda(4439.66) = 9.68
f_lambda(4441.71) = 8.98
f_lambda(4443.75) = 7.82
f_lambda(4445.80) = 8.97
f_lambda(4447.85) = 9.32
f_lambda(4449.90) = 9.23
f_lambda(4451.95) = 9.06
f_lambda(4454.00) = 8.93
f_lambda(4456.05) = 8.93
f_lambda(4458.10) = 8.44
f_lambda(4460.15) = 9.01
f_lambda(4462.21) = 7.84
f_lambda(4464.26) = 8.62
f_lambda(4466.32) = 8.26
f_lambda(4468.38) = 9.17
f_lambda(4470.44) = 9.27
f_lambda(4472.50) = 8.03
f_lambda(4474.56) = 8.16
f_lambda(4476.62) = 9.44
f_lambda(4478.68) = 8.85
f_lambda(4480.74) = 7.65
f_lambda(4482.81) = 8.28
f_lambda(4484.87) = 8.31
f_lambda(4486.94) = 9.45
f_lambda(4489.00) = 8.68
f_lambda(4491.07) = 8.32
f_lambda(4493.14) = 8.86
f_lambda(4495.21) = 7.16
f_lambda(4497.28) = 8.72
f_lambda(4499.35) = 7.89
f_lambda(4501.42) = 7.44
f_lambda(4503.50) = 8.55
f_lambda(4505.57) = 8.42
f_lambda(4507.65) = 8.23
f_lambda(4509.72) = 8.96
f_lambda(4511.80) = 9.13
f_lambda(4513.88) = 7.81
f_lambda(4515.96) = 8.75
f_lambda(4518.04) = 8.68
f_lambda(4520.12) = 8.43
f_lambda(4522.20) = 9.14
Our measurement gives 2.6 angstrom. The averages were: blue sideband 8.16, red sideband 8.76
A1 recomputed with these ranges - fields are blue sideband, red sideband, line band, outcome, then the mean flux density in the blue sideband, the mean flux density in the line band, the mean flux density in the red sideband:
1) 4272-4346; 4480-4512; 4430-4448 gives -1.7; 8.06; 9.05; 8.37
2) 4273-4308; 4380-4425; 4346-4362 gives 0.3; 8.32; 8.4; 8.75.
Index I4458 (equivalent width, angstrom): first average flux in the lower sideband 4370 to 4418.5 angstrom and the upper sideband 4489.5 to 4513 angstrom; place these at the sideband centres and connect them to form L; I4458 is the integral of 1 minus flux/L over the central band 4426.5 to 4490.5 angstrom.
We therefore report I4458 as -2.6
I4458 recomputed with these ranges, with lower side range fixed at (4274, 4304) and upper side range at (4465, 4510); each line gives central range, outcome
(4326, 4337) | 0.46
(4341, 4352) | 0.56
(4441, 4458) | -0.90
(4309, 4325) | -0.30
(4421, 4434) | -1.37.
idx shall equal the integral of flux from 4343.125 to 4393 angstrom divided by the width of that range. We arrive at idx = 8.54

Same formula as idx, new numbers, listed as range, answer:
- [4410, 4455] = 8.99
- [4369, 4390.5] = 8.78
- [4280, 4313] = 7.98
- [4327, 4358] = 7.63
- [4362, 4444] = 8.83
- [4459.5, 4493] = 8.59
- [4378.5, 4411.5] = 8.78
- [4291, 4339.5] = 8.01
